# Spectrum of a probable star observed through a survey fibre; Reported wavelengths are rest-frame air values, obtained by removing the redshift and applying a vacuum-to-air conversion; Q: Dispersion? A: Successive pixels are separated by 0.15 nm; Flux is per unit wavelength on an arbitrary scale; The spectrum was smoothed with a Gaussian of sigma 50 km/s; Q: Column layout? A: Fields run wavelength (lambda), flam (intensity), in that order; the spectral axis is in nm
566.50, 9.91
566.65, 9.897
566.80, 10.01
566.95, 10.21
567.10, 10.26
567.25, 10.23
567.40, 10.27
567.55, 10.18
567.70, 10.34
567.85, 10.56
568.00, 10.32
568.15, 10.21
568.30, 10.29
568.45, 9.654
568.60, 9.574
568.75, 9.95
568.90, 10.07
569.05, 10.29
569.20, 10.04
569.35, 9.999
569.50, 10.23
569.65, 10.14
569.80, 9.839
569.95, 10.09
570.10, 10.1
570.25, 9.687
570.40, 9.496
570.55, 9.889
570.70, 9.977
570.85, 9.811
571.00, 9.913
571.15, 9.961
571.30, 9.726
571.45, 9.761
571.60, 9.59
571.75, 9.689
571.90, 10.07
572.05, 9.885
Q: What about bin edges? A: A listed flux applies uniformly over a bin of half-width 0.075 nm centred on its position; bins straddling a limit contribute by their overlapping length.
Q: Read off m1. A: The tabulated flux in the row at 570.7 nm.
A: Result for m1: 9.977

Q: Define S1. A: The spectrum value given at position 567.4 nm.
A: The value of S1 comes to 10.27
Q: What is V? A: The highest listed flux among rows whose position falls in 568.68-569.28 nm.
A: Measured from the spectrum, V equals 10.29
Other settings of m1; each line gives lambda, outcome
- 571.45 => 9.761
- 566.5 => 9.91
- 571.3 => 9.726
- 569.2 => 10.04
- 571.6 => 9.59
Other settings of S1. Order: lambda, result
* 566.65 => 9.897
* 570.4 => 9.496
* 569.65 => 10.14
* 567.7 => 10.34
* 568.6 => 9.574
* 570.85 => 9.811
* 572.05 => 9.885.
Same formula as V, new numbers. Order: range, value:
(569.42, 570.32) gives 10.23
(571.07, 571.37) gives 9.961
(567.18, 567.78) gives 10.34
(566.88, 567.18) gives 10.26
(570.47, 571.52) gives 9.977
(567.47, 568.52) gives 10.56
